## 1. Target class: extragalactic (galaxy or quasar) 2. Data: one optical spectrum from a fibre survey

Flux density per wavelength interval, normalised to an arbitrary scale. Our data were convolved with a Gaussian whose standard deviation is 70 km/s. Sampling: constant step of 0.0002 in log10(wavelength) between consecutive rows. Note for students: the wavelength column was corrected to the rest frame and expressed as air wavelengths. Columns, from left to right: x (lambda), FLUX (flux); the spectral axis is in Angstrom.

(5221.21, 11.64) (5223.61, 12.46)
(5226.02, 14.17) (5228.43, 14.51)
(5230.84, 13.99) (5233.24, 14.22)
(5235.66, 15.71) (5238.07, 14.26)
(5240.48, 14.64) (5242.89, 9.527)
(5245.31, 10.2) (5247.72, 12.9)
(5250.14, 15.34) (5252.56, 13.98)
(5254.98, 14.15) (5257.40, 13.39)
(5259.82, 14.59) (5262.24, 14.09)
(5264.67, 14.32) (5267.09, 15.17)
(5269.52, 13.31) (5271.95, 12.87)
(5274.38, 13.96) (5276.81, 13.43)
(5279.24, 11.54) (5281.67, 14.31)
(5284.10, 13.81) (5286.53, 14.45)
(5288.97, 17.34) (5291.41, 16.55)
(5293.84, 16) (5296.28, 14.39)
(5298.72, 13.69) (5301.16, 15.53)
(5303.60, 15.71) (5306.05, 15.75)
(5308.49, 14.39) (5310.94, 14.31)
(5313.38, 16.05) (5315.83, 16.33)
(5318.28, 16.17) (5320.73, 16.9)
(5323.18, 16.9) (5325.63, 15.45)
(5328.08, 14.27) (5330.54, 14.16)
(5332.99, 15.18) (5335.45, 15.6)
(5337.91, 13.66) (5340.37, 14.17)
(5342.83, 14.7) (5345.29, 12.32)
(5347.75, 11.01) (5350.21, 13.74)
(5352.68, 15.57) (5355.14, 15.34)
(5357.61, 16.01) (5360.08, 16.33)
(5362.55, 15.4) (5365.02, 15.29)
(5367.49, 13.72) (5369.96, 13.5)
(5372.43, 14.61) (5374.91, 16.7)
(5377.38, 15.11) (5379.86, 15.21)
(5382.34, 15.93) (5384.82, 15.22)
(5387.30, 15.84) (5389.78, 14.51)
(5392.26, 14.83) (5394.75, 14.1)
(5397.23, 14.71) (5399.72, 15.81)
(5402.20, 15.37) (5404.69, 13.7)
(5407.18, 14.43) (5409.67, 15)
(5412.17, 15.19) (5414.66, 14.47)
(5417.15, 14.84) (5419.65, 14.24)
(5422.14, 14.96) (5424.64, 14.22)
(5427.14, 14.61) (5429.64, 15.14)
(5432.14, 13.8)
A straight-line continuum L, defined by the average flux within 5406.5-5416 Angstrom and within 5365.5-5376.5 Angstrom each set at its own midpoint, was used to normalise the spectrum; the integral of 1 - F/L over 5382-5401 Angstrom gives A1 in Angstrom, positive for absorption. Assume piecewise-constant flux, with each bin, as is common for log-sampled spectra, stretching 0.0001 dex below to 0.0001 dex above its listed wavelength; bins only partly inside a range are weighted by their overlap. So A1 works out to -0.4 Angstrom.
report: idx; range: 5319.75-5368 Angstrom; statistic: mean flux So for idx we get 14.8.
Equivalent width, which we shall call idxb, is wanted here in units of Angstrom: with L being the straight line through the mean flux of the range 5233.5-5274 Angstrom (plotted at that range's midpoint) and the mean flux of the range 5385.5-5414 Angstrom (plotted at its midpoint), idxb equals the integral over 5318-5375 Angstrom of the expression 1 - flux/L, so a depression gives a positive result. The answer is -1.5 Angstrom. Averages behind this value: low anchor 13.7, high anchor 14.9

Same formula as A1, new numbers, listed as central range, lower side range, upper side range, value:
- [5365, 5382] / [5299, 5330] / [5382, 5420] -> 0.2 Angstrom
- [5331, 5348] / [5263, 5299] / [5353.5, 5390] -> 1.1 Angstrom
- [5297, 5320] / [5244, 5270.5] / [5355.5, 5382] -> -1.5 Angstrom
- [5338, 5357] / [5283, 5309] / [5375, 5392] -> 1.8 Angstrom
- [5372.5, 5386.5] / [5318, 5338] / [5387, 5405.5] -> -0.5 Angstrom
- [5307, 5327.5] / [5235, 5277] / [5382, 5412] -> -2.3 Angstrom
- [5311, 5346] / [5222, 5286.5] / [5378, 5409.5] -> -1.9 Angstrom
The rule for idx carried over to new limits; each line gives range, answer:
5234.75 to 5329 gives 14.5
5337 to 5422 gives 14.7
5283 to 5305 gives 15.3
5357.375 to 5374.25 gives 15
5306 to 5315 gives 15.1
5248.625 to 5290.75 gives 14.1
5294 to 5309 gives 15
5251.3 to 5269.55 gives 14.2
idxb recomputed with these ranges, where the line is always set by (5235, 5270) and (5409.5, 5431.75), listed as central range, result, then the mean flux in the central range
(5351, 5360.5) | -0.9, 15.7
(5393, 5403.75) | -0.3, 15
